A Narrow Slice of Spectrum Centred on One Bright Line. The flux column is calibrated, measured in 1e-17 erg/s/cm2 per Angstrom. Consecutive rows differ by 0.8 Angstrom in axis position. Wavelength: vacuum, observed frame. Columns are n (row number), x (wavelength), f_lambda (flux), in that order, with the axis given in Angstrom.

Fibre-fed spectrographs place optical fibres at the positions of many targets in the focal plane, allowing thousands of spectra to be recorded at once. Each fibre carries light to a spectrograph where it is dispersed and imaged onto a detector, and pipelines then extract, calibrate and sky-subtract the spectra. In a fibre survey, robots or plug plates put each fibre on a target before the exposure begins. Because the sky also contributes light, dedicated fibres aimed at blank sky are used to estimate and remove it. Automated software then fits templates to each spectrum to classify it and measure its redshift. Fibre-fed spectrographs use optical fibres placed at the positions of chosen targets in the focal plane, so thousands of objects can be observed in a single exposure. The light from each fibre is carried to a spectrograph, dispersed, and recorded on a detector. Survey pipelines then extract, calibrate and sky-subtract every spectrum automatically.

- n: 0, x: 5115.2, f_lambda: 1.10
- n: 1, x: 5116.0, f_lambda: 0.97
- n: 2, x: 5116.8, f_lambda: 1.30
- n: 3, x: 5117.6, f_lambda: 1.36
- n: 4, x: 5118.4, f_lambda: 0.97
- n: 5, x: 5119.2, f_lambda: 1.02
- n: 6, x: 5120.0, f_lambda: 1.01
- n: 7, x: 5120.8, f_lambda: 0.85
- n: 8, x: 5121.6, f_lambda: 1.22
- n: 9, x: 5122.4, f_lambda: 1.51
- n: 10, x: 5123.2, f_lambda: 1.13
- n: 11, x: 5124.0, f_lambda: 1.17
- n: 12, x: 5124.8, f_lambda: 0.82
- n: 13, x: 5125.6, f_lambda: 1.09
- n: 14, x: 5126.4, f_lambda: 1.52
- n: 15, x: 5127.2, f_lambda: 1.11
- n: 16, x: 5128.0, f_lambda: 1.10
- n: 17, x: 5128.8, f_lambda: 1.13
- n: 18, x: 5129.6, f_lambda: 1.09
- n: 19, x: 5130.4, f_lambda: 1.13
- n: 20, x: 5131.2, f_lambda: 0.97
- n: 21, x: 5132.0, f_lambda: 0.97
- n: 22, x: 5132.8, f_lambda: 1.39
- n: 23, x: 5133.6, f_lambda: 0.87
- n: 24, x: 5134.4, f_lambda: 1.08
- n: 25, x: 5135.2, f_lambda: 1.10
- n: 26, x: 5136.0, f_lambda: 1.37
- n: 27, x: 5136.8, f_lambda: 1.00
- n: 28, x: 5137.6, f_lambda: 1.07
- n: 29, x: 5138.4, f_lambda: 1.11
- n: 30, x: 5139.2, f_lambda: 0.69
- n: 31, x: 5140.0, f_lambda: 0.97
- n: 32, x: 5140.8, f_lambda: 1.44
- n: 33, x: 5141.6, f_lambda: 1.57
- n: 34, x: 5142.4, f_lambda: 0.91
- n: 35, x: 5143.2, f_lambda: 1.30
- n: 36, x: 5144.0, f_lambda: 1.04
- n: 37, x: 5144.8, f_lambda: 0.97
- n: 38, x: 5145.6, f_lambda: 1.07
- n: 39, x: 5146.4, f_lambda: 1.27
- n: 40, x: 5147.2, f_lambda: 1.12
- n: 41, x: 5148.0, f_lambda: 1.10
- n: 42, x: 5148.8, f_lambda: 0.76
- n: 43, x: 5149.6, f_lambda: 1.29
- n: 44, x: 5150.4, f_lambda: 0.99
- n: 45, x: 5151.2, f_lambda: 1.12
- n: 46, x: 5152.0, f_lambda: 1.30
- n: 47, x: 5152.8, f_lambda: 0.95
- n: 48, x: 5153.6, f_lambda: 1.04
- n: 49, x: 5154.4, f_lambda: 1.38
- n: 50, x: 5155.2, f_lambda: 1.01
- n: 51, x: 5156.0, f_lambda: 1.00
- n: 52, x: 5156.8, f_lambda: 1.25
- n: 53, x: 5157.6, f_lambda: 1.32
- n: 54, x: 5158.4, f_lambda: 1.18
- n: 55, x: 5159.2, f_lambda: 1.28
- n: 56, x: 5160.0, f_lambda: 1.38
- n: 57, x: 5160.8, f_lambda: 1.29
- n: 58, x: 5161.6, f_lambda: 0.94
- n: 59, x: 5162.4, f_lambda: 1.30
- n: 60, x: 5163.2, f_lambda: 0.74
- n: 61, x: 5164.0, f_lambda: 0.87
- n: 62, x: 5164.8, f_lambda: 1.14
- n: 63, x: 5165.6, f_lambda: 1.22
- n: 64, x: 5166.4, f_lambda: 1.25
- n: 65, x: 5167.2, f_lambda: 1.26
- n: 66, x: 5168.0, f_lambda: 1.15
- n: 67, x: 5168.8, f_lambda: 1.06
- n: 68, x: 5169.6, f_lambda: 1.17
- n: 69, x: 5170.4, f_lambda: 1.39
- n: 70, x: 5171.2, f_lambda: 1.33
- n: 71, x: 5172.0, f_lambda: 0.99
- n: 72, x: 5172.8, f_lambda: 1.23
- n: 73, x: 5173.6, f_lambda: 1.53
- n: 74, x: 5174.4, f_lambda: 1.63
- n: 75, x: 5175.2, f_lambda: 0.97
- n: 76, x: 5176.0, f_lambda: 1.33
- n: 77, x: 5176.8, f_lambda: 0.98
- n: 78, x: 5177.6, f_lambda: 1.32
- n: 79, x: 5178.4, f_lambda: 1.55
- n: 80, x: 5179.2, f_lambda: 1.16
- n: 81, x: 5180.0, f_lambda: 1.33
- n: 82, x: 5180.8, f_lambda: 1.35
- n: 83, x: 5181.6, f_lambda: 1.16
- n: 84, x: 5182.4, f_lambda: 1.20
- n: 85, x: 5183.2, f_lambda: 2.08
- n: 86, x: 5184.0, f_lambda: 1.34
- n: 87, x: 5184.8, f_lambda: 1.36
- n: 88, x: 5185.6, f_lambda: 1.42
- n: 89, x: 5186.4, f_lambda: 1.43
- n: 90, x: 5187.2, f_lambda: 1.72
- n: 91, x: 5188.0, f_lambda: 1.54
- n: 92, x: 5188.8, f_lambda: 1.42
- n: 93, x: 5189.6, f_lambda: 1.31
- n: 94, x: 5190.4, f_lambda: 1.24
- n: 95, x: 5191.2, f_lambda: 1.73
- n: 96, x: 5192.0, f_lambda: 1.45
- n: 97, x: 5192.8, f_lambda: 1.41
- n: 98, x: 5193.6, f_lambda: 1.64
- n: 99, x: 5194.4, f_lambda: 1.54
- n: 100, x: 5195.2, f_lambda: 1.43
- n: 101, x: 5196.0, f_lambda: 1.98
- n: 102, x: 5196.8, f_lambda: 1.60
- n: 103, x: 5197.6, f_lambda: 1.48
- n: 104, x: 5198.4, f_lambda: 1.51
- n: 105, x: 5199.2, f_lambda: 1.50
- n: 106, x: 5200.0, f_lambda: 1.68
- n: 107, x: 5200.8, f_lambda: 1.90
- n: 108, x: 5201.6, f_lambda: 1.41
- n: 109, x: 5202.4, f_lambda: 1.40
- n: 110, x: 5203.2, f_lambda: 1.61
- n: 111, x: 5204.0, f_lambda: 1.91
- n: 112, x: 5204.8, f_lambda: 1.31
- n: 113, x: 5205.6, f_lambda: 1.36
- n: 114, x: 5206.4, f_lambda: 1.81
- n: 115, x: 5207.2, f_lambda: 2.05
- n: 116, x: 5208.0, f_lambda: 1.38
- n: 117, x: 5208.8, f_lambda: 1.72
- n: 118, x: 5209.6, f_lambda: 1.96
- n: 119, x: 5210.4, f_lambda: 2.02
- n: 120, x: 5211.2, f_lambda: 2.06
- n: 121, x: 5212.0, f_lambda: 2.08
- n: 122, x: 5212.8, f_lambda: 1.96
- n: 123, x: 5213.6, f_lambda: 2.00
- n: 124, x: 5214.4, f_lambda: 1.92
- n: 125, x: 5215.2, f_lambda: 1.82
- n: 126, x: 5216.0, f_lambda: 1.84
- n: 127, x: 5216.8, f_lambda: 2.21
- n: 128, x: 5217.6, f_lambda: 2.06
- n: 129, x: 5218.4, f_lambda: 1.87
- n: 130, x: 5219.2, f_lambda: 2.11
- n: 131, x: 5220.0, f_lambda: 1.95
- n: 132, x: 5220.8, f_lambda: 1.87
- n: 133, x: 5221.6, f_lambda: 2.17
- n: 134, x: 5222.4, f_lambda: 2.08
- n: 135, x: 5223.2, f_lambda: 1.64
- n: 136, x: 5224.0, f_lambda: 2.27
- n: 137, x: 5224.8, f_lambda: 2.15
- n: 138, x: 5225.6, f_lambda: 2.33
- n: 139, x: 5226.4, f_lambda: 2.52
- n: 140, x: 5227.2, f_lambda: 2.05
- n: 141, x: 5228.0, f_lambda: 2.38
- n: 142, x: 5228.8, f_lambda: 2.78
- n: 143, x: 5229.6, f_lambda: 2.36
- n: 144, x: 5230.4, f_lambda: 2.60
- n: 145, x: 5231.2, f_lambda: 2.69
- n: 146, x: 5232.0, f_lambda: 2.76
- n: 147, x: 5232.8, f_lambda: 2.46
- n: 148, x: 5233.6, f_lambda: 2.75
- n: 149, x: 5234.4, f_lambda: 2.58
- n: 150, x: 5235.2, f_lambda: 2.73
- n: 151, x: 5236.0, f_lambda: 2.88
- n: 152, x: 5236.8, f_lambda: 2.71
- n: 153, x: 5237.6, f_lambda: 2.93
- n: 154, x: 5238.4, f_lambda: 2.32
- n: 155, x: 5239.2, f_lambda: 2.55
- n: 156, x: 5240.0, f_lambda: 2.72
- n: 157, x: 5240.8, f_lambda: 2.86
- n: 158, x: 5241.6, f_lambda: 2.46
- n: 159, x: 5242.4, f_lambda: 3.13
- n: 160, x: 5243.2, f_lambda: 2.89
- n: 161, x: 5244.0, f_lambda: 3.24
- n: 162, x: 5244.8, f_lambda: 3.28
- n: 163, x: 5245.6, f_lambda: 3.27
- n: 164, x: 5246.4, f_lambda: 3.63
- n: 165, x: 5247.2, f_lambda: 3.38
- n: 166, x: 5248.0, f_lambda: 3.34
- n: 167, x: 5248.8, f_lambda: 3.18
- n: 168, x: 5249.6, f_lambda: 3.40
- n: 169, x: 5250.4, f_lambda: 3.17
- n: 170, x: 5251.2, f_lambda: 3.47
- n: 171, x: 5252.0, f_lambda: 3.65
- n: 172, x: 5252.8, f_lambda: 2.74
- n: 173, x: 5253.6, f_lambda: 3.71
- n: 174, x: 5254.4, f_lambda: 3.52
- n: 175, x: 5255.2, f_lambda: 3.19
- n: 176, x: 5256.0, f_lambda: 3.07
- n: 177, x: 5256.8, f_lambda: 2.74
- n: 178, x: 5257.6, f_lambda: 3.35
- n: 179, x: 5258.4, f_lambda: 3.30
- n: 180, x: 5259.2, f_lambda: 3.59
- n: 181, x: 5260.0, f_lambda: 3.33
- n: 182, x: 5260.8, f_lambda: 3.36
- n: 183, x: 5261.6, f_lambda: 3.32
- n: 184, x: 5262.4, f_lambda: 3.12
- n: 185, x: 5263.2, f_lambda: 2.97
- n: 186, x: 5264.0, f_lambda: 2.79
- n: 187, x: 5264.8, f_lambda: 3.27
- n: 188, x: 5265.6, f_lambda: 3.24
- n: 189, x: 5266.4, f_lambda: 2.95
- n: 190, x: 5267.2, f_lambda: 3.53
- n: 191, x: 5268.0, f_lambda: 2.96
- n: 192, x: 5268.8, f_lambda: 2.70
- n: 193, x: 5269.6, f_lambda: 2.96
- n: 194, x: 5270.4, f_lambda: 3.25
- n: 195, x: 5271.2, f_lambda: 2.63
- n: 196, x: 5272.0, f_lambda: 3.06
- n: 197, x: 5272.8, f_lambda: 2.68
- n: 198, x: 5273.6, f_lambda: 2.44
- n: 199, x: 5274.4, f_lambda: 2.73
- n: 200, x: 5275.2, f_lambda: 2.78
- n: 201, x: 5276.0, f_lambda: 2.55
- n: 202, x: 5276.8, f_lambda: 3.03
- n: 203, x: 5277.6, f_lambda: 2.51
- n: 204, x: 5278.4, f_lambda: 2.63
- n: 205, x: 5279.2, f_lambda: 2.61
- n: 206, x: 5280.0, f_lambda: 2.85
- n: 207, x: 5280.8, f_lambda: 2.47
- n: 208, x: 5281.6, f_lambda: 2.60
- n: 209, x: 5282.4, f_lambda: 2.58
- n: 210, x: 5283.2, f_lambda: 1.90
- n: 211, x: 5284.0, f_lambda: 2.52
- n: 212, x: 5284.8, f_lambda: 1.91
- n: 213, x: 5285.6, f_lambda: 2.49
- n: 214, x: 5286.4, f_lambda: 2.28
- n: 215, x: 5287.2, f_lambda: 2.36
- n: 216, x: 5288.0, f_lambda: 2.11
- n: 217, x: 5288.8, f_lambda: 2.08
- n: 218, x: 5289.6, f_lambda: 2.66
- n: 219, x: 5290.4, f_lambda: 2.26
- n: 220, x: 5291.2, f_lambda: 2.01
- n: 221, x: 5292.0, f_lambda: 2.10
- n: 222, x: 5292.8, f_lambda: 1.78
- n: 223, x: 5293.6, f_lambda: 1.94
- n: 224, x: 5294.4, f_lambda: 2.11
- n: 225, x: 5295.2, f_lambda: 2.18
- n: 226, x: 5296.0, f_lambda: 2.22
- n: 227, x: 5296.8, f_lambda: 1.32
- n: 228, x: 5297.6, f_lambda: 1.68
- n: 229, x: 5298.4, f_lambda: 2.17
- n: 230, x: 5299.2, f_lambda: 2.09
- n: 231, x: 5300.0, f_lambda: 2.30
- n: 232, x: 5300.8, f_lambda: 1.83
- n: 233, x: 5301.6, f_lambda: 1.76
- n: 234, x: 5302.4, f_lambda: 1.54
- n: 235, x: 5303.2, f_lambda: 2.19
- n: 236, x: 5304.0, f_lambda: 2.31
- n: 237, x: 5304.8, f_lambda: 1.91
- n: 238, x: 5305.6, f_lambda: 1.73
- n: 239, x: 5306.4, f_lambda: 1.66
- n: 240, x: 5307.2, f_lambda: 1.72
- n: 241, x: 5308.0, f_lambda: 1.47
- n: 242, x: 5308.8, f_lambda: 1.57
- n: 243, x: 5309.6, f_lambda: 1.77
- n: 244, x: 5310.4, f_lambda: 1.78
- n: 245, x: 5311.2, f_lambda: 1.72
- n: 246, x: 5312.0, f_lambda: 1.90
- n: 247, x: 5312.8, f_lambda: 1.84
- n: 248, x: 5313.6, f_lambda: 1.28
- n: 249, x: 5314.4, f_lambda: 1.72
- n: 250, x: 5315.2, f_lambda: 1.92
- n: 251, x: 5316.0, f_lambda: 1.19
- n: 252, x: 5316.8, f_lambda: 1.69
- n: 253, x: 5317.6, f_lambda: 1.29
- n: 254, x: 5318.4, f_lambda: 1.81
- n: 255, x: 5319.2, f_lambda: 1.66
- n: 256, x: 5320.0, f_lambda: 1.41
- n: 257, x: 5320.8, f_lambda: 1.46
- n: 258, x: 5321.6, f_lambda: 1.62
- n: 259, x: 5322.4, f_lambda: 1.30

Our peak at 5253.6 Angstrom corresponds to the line C IV 1549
